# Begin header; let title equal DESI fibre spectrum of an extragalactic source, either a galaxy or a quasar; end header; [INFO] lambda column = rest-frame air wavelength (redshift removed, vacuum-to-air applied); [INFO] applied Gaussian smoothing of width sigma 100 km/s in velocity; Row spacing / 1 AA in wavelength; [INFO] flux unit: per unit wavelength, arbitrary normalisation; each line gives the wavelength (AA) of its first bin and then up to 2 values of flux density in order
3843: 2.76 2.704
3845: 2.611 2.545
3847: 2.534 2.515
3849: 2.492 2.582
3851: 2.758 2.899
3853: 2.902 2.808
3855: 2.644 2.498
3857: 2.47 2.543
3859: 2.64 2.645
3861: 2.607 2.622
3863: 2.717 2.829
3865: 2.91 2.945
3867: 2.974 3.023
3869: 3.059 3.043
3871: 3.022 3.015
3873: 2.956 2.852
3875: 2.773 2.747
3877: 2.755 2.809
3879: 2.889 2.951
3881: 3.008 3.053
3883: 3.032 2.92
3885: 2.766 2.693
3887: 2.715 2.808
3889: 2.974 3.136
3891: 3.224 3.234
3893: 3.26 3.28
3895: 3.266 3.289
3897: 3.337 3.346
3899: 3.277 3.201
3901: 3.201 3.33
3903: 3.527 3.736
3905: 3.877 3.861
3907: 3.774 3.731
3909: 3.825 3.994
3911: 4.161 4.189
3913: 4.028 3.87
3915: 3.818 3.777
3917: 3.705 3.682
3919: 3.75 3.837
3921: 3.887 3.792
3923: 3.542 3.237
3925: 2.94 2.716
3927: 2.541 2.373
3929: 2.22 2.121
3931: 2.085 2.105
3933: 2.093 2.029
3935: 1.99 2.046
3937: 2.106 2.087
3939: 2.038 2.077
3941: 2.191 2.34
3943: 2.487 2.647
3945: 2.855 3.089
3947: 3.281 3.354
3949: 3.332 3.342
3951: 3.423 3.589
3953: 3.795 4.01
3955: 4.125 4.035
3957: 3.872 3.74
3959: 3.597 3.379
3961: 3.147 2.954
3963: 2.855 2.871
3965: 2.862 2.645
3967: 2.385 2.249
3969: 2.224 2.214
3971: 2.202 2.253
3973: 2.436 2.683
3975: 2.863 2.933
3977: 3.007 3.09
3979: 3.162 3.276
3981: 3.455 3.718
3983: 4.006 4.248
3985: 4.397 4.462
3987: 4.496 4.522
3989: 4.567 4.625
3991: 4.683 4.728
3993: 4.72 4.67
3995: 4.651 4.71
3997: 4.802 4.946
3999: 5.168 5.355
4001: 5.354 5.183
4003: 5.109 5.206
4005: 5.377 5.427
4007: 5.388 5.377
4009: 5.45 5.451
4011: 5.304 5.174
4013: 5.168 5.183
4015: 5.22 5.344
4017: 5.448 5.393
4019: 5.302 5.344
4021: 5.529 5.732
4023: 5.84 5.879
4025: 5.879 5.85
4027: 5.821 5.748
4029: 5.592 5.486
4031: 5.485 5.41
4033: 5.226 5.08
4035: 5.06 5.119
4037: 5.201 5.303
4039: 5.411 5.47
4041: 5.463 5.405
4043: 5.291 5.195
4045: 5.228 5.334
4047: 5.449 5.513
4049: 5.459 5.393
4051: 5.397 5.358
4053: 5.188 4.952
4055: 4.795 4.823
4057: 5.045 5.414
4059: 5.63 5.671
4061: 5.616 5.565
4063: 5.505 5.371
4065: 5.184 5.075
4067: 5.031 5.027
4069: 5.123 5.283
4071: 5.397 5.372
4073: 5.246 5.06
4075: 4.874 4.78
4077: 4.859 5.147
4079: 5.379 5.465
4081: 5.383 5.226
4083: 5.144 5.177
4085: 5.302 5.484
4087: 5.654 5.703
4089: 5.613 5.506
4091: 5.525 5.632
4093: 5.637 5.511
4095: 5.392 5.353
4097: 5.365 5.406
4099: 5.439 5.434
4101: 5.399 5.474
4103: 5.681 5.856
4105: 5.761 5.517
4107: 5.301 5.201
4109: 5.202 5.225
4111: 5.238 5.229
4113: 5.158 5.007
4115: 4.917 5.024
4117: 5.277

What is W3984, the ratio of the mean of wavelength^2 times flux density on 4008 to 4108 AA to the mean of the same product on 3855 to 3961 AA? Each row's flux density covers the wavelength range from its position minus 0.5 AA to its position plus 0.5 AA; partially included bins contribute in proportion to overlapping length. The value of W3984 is 1.9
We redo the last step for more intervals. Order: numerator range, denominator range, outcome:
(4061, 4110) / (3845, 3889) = 2.14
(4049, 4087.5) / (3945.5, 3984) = 1.75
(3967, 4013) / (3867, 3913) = 1.37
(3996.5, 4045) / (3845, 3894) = 2.05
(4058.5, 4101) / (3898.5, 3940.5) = 1.84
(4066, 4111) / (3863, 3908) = 1.90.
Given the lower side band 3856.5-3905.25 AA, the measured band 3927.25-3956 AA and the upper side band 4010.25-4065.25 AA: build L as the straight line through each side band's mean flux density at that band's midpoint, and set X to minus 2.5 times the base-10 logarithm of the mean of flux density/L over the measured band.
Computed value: 0.41 mag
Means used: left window 3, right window 5.39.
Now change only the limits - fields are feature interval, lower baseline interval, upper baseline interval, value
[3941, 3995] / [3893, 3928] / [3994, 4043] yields 0.31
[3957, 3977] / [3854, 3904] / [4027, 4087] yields 0.42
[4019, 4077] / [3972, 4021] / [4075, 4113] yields -0.07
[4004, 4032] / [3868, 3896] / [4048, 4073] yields -0.16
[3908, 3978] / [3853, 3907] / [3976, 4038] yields 0.29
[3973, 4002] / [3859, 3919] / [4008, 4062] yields 0.13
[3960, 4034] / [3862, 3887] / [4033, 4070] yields 0.04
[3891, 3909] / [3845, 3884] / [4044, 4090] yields -0.07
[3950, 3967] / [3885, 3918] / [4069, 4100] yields 0.19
